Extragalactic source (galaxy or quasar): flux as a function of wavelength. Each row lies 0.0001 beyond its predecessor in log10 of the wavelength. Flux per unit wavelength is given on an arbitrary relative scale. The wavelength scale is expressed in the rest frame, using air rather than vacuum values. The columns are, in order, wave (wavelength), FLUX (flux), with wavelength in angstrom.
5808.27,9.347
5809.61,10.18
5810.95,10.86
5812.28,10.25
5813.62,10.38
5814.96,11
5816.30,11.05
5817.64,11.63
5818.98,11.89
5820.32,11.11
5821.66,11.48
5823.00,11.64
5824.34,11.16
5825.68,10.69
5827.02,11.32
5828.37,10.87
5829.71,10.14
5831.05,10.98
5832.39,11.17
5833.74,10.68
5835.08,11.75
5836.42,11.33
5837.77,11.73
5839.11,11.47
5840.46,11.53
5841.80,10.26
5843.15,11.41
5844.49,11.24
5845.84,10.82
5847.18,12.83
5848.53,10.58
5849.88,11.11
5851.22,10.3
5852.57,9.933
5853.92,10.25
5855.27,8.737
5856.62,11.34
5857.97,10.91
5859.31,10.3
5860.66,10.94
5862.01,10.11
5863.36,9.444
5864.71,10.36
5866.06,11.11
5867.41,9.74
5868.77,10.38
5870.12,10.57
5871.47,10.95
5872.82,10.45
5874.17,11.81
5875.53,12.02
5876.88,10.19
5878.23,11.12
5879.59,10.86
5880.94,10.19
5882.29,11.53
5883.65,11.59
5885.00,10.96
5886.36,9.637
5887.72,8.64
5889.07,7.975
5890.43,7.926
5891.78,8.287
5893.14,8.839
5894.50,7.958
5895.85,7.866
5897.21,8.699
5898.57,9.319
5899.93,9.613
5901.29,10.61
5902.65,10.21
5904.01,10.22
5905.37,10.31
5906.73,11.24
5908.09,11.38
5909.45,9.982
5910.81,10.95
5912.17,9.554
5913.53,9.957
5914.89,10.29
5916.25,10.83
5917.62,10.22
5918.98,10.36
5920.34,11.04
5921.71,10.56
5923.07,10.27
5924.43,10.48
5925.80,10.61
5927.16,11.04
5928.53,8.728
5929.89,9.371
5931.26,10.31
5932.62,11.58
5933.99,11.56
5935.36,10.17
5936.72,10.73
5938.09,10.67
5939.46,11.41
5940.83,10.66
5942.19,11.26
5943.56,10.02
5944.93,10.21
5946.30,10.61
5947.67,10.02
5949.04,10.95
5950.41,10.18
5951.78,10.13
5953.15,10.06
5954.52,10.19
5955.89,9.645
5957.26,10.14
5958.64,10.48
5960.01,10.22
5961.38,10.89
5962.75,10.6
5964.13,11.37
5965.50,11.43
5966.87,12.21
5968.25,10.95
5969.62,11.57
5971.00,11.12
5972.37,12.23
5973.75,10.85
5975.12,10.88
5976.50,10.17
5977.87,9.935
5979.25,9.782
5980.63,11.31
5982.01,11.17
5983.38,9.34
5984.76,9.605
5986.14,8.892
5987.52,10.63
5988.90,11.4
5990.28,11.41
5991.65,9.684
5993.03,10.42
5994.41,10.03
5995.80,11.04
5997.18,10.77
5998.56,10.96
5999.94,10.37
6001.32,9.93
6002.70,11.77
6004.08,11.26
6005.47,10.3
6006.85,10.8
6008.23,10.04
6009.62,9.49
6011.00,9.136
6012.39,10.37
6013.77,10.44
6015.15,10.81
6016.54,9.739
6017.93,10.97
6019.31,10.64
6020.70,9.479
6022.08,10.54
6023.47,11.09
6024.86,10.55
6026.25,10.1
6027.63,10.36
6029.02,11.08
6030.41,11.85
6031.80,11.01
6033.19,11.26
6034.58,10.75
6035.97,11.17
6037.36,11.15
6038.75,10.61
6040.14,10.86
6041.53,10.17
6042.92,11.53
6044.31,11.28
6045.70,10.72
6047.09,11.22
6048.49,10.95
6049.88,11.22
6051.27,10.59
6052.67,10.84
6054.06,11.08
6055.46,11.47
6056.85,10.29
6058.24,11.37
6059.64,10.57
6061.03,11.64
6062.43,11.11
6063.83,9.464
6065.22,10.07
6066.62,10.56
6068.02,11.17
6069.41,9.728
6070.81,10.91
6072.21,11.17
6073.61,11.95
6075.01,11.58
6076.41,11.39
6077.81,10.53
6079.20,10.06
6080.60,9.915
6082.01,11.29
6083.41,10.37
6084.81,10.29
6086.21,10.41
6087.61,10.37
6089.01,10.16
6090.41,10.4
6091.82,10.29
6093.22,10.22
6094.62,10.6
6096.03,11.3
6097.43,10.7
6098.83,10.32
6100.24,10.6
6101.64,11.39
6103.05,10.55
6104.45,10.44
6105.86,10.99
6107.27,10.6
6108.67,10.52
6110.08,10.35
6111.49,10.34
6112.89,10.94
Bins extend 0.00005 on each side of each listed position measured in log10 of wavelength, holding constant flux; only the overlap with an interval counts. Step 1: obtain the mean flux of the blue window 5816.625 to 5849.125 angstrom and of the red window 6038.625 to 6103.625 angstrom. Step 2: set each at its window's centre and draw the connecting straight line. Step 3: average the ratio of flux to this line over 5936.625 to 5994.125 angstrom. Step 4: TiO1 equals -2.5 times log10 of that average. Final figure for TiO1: 0.04 mag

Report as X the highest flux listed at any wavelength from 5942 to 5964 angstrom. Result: 11.26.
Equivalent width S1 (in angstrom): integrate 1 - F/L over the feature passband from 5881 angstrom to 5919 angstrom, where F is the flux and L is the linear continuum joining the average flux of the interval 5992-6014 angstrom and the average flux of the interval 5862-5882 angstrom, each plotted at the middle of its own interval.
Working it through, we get 2.8 angstrom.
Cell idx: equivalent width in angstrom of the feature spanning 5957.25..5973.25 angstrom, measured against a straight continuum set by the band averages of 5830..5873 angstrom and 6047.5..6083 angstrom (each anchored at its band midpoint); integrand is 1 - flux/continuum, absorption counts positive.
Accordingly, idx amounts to -0.5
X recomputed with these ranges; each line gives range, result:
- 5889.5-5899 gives 9.319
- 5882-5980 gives 12.23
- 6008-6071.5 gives 11.85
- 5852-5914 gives 12.02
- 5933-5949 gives 11.56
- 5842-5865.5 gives 12.83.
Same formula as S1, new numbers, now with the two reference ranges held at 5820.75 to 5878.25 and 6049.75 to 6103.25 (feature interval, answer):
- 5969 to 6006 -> 0.51 angstrom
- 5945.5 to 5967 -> 0.53 angstrom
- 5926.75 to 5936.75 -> 0.38 angstrom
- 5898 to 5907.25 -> 0.53 angstrom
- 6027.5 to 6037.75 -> -0.36 angstrom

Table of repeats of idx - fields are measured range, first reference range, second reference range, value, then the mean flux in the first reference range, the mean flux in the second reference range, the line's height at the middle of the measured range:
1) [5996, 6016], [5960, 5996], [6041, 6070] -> 0.53 angstrom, 10.7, 10.8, 10.8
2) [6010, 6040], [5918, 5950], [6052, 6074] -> 0.34 angstrom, 10.5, 10.8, 10.7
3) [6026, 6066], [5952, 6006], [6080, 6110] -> -1.16 angstrom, 10.6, 10.6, 10.6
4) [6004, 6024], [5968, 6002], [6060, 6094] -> 0.54 angstrom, 10.6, 10.6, 10.6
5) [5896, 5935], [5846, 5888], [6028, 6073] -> 1.47 angstrom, 10.6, 10.9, 10.7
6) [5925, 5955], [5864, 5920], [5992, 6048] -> -0.47 angstrom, 10.1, 10.6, 10.3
